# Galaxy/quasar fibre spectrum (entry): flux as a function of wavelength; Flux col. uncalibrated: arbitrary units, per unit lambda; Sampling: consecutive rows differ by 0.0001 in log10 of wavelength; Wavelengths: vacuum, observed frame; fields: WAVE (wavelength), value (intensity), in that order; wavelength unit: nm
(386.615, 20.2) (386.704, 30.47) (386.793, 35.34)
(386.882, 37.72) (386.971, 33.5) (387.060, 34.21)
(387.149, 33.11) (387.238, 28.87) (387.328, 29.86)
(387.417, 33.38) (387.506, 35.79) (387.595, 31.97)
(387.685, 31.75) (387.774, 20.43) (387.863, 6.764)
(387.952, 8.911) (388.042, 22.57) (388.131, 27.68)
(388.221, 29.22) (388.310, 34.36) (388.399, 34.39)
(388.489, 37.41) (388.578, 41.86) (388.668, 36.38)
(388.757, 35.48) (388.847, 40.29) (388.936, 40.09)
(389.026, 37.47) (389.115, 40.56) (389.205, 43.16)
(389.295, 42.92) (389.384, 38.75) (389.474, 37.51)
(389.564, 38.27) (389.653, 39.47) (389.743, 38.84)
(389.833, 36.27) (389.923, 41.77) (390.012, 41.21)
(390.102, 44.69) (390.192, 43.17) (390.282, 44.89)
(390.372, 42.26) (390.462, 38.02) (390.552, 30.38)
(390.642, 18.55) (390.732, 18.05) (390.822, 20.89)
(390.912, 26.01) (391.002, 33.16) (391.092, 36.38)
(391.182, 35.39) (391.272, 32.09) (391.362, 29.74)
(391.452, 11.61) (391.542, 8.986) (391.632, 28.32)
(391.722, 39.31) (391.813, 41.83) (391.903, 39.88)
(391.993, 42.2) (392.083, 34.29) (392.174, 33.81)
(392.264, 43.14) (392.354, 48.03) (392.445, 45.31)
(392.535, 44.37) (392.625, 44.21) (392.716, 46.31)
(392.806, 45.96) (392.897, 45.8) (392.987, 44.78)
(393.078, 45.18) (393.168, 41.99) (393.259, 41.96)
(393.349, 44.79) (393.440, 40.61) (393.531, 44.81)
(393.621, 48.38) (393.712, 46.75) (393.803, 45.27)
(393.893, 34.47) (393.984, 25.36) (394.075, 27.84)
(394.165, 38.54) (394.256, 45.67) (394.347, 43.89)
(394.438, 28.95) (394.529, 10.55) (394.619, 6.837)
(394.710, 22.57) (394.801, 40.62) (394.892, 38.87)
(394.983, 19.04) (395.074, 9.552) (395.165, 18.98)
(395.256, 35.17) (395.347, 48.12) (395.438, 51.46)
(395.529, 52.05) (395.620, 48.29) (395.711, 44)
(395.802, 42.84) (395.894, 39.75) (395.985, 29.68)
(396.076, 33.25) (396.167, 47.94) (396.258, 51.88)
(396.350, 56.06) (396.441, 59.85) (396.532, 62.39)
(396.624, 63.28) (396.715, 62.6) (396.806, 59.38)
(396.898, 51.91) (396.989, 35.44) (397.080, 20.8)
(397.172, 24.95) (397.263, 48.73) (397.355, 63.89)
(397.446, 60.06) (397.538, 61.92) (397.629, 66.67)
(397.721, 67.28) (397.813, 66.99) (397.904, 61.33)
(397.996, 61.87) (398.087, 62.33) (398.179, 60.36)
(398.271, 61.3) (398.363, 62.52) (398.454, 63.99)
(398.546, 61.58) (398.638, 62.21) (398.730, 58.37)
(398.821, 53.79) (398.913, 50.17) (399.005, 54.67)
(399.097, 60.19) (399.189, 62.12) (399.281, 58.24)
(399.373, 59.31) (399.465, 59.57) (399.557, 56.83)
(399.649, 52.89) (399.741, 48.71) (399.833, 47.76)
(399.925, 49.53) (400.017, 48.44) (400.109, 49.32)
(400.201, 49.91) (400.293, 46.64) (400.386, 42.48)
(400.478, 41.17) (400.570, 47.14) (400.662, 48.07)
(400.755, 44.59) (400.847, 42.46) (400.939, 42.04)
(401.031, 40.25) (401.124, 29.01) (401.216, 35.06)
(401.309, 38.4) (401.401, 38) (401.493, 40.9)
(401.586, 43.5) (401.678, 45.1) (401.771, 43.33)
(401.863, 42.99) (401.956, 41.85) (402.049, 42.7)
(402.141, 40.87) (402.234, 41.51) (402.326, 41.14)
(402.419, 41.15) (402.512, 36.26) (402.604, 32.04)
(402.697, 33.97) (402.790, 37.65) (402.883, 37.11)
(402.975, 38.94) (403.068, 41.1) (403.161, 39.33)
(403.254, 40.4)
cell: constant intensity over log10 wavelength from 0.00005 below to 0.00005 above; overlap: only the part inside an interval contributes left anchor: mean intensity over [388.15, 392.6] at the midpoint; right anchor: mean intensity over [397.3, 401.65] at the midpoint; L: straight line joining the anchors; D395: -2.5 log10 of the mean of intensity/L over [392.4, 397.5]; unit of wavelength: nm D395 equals 0.07 mag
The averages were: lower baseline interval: 35.9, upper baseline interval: 52.8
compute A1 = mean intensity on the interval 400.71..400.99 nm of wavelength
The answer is 43.1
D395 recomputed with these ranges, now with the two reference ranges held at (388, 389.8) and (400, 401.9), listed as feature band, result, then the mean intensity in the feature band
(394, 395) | 0.32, 29.6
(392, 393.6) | -0.12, 43.3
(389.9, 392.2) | 0.15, 32.9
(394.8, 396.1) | 0.10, 36.7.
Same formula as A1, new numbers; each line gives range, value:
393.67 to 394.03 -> 37.8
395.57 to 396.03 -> 41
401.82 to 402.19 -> 42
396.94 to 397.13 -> 28.6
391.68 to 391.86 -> 40.5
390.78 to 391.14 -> 29.2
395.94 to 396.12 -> 31.5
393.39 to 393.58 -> 42.8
